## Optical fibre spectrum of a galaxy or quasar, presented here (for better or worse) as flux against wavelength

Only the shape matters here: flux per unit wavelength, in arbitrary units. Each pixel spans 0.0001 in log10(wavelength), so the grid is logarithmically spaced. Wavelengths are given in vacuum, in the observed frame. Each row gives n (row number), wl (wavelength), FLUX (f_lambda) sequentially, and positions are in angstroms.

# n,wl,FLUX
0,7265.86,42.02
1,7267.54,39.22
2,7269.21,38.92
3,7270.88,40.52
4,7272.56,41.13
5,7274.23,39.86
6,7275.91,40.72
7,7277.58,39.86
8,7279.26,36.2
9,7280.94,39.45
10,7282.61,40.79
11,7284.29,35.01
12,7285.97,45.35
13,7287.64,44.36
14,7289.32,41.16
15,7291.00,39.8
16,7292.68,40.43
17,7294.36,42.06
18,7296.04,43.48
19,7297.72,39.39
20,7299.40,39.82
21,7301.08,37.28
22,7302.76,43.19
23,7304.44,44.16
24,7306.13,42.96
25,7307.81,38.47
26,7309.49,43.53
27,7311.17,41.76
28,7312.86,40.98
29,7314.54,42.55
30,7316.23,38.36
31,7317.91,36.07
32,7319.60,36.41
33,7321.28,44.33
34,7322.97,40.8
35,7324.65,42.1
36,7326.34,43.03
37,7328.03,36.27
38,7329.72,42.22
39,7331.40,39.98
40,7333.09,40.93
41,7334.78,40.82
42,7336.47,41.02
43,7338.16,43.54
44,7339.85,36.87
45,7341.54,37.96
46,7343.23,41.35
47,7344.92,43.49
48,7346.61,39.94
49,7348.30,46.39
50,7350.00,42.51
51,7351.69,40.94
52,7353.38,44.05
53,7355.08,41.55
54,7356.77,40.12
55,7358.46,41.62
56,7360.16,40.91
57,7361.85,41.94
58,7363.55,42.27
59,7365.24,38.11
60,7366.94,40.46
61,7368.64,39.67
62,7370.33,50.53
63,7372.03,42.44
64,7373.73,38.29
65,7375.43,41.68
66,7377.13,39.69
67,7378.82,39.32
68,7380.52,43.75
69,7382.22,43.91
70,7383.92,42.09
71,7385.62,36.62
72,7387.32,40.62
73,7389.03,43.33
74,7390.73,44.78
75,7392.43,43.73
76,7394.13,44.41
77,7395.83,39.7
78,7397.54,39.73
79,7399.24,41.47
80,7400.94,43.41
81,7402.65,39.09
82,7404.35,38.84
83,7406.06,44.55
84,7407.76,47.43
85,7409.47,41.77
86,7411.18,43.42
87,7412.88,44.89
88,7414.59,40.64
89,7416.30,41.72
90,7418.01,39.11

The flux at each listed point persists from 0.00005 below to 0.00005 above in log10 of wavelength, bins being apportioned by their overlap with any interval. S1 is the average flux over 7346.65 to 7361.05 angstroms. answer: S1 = 42.1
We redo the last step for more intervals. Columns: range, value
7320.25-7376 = 41.4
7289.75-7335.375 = 40.8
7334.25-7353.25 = 41.5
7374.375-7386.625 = 41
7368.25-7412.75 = 42.2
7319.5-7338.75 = 41.1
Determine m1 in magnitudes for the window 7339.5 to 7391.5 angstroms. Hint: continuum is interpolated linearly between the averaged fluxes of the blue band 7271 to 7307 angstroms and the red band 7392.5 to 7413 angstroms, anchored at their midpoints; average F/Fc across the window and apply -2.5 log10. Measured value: 0.01 mag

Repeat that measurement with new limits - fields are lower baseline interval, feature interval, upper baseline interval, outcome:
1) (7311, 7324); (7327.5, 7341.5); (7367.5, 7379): 0.01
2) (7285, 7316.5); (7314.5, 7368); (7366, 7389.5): 0.02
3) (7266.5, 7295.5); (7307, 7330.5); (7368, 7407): 0.01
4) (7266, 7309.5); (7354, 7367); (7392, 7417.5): 0.02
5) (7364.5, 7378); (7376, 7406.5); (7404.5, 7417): 0.02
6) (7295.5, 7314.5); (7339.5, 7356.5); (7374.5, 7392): 0.00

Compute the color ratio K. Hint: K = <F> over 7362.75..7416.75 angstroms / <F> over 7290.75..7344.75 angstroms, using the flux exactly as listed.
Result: 1.0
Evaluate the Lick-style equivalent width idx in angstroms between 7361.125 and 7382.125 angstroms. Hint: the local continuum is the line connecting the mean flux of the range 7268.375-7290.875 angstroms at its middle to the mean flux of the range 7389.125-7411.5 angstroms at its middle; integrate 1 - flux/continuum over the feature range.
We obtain 0.2 angstroms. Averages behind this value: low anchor 40.2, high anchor 42.5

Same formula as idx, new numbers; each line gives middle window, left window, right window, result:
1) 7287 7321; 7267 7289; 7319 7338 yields -0.3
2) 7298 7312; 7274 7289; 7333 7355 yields -0.2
